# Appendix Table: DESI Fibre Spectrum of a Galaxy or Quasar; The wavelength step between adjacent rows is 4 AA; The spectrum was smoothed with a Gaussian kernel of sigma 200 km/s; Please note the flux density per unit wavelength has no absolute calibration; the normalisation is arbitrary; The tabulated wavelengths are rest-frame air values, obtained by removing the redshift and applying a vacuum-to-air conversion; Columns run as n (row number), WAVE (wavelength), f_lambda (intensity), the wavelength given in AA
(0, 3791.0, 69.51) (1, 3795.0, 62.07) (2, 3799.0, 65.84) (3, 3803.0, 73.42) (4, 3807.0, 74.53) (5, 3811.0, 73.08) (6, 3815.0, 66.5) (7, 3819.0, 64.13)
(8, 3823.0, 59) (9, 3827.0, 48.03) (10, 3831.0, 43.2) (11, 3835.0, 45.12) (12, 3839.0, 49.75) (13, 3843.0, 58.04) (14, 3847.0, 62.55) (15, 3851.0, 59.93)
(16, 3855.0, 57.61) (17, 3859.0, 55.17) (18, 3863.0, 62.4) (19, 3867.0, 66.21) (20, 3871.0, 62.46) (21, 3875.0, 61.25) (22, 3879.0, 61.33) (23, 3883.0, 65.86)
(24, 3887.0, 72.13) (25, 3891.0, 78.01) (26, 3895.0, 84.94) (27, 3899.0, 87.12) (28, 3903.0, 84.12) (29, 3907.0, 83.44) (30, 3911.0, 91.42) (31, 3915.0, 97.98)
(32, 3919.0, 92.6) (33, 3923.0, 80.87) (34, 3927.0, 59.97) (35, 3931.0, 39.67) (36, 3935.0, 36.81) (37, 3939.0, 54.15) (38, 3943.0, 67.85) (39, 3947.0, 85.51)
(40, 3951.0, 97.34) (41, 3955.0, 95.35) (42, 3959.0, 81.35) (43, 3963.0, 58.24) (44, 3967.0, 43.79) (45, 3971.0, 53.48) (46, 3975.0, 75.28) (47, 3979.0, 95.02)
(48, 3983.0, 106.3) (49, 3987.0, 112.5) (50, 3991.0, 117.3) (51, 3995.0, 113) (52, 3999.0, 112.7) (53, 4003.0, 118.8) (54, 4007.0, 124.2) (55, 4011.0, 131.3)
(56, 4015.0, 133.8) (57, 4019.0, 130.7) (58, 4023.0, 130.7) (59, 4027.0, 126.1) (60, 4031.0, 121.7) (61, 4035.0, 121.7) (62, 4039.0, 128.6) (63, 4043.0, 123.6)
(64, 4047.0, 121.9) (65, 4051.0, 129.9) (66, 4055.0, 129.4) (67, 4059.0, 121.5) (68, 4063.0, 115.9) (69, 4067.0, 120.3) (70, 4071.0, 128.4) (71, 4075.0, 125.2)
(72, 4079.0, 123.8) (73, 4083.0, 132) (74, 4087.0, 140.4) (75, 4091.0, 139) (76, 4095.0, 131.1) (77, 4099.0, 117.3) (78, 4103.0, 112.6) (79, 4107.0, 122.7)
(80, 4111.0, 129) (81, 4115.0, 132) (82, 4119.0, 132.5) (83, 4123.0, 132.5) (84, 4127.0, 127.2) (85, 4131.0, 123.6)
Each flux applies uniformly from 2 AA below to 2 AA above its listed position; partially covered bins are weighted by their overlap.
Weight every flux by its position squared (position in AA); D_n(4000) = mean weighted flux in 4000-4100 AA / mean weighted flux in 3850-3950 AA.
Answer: 1.94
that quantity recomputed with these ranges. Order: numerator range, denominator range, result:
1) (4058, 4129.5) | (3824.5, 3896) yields 2.36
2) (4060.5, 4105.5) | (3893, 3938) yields 1.81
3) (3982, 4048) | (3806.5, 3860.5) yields 2.32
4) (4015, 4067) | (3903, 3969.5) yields 1.81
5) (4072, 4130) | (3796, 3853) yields 2.45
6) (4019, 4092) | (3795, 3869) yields 2.35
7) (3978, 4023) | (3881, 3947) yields 1.68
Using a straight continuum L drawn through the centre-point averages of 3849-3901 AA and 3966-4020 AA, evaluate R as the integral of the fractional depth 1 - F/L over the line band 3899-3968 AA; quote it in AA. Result 8.77 AA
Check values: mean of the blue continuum 67.3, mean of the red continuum 106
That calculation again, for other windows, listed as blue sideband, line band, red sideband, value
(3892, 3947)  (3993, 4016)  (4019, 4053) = -2.00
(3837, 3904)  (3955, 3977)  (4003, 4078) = 7.49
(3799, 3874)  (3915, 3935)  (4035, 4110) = 3.83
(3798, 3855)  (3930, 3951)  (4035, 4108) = 6.83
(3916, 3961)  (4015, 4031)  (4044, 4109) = -3.63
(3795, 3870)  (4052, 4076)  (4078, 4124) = -0.87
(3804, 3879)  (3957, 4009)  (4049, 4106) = 3.70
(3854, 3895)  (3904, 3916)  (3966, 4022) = -1.88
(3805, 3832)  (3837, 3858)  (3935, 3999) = 2.74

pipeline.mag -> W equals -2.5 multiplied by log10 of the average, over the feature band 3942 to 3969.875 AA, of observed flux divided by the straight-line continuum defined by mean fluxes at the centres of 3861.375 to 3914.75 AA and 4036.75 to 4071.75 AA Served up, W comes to 0.25 mag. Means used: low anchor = 74.8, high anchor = 124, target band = 75.2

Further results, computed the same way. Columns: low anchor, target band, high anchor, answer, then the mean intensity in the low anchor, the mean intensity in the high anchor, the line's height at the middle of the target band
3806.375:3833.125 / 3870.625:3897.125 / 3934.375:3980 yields -0.07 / 60.5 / 70.8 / 65.3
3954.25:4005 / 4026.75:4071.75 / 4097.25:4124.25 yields -0.14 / 90.9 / 125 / 109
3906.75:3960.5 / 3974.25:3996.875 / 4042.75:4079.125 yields -0.10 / 75.7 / 124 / 95.4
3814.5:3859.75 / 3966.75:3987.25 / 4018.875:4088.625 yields 0.24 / 55.4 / 126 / 101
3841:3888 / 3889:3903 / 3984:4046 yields -0.12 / 61.9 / 123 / 74.6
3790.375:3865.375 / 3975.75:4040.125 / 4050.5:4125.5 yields -0.12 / 60.4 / 127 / 107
